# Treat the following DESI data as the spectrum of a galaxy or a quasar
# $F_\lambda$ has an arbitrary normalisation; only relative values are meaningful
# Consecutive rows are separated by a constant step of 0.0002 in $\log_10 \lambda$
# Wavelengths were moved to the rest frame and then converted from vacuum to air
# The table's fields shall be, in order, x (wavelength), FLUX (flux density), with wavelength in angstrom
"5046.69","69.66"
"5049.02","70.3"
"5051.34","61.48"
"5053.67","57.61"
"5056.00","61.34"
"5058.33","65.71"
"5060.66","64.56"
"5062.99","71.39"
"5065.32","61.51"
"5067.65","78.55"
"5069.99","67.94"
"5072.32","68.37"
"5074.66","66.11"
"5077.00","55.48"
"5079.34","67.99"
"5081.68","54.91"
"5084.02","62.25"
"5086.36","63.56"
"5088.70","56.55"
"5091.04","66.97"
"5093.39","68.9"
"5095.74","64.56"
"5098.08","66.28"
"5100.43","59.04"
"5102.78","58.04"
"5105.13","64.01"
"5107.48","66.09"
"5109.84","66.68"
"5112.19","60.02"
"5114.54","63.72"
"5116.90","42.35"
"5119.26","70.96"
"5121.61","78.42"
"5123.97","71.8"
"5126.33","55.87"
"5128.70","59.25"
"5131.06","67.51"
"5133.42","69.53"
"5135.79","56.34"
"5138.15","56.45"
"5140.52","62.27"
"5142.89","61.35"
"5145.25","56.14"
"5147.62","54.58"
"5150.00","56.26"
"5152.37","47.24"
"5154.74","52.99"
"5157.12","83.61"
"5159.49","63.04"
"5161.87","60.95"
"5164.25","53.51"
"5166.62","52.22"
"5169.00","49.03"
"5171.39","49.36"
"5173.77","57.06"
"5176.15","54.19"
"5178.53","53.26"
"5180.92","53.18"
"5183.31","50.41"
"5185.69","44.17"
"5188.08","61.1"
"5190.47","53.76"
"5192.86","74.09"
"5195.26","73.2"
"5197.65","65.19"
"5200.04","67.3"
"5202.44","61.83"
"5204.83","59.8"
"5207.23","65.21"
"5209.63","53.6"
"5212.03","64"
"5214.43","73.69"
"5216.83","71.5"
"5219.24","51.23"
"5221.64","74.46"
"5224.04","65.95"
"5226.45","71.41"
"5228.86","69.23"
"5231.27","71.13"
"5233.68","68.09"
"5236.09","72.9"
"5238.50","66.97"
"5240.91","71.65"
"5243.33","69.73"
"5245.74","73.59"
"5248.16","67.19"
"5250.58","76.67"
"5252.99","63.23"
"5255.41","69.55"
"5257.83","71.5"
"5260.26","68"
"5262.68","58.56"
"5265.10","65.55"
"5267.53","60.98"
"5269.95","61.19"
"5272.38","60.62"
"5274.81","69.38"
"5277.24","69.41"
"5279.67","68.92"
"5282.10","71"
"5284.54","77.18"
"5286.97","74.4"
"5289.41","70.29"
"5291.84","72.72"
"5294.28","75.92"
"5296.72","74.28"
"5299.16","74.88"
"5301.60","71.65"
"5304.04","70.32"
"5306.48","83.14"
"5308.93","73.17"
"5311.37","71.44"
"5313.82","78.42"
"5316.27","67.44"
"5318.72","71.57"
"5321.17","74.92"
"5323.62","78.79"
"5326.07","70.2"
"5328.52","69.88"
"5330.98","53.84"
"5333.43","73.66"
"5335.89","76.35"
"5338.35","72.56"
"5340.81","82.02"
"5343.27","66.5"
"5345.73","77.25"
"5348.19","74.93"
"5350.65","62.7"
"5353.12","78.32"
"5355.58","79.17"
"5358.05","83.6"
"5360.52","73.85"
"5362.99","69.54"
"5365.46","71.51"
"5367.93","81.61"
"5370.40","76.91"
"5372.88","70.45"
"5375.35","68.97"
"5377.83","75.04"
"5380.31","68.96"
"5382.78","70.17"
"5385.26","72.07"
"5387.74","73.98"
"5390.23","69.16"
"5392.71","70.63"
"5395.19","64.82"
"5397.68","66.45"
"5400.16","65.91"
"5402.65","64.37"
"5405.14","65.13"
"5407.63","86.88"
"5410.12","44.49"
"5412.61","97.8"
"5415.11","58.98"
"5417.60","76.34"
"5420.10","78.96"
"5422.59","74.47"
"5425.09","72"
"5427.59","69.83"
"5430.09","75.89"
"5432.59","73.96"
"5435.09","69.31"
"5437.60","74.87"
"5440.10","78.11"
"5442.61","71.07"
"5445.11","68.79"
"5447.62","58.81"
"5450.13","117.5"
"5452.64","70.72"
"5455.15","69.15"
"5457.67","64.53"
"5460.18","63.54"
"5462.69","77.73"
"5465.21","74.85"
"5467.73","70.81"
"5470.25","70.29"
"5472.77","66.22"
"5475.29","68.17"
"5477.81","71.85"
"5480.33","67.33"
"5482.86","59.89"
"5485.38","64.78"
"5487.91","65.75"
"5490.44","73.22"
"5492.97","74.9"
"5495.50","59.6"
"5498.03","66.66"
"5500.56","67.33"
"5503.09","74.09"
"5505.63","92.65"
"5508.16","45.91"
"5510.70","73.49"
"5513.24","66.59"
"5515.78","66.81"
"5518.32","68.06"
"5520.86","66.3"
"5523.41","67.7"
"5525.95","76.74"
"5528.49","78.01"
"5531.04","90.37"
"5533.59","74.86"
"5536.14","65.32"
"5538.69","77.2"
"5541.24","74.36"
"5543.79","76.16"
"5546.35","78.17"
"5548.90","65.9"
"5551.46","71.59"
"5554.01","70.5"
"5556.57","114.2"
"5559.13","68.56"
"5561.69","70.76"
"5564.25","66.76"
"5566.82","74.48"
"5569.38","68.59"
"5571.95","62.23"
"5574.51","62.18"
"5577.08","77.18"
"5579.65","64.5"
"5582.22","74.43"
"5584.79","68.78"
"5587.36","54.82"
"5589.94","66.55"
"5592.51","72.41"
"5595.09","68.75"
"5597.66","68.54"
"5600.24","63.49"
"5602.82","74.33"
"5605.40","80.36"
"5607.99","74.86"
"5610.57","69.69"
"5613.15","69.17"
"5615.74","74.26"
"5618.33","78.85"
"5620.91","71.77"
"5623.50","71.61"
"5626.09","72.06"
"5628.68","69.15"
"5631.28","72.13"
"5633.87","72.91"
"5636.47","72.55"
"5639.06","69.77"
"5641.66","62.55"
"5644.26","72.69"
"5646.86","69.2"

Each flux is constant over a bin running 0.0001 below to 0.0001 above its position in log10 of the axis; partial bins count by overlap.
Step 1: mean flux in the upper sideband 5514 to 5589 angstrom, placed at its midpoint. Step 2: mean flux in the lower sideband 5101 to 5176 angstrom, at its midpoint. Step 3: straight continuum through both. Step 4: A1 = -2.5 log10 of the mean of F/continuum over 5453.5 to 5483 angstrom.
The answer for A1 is 0.01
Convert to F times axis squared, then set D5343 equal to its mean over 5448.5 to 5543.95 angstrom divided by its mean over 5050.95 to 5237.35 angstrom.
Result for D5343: 1.31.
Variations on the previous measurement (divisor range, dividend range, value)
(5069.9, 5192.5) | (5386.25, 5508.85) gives 1.33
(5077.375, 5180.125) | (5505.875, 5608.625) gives 1.39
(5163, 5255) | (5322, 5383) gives 1.22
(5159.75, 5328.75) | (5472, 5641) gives 1.20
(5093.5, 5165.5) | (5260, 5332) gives 1.22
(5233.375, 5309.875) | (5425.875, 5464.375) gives 1.12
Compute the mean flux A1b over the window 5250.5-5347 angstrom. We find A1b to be 70.9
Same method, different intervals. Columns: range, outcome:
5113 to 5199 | 59.3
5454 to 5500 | 68.3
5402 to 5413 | 70.1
